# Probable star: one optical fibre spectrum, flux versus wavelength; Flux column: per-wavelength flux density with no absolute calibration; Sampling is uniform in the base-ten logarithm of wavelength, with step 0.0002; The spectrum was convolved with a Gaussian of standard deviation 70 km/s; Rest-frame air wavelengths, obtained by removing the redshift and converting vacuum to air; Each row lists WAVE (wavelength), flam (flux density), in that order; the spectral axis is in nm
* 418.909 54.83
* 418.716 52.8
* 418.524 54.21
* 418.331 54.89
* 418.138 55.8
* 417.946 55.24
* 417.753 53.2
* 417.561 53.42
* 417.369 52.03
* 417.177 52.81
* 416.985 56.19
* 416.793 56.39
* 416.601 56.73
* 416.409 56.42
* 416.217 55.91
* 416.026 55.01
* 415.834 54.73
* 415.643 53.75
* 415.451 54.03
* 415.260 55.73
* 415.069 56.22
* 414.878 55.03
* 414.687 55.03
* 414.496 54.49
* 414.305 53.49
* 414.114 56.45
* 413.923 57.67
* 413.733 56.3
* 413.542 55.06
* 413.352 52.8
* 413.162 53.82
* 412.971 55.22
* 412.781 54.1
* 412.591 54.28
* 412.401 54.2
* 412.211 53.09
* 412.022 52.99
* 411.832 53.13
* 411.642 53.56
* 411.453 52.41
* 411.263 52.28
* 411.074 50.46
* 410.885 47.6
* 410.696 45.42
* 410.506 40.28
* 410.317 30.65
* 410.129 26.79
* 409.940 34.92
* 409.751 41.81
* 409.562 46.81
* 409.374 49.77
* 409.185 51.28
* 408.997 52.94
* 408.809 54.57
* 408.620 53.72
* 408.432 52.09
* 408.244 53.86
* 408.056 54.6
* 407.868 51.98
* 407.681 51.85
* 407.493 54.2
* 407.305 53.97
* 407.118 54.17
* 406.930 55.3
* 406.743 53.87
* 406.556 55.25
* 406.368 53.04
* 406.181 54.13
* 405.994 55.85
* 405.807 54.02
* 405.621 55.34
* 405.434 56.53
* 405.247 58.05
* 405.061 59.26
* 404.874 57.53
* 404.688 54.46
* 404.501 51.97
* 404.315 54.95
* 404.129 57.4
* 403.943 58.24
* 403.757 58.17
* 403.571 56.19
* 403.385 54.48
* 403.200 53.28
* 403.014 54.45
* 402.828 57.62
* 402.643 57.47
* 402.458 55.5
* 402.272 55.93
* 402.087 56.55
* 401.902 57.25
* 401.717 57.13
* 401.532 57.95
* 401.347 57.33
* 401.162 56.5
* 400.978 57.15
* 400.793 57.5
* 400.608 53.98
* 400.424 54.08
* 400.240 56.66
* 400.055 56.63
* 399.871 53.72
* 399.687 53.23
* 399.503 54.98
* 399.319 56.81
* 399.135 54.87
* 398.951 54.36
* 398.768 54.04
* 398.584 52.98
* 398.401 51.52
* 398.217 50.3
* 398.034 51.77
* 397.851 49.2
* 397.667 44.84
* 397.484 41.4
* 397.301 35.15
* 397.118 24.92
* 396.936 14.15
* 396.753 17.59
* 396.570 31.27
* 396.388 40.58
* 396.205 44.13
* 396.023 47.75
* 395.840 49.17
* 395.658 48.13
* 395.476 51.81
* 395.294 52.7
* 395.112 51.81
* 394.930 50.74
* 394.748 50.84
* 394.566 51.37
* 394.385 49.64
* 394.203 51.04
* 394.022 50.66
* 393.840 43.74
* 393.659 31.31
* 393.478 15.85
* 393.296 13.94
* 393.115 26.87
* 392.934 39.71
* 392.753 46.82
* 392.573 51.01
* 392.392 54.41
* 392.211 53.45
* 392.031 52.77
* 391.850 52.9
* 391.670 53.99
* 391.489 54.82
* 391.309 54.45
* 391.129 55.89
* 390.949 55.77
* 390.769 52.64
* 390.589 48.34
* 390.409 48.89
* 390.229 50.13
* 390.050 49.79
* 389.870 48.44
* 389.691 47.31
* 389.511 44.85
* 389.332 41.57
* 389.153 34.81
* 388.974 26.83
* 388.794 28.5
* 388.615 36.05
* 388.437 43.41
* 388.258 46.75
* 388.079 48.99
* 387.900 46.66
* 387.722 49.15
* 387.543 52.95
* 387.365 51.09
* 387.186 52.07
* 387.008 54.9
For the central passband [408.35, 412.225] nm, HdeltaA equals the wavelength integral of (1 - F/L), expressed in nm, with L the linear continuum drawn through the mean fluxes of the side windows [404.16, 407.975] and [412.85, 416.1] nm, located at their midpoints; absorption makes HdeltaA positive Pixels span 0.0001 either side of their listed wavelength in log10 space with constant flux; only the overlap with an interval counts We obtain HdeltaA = 0.53 nm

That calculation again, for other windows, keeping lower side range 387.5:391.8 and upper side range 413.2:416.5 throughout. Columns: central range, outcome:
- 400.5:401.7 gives -0.146 nm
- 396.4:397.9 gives 0.517 nm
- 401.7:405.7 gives -0.376 nm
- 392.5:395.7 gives 0.340 nm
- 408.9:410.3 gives 0.278 nm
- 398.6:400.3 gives -0.167 nm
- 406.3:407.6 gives -0.043 nm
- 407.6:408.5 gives -0.001 nm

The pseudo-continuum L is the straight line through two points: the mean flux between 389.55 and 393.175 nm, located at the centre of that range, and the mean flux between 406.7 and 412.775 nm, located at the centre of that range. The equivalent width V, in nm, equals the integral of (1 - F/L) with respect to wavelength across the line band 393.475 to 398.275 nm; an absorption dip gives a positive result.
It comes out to 0.70 nm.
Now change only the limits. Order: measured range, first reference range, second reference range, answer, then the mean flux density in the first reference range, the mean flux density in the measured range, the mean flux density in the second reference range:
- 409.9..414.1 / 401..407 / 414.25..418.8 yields 0.413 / 56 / 49.8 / 54.8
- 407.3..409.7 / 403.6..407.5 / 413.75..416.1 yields 0.140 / 55.5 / 52.2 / 55.2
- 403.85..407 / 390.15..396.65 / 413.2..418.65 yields -0.279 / 46.7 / 55.6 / 54.9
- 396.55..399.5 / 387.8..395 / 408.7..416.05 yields 0.223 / 45.1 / 43.5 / 51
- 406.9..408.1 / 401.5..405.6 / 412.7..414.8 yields 0.047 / 56.3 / 53.6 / 54.9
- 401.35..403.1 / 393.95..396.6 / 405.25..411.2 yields -0.262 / 48.5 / 56.7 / 50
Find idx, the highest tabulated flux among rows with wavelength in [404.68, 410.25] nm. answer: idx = 59.26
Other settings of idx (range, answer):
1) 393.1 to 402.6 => 57.95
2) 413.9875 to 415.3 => 56.45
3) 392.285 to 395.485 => 54.41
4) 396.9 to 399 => 54.36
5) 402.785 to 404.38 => 58.24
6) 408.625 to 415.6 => 57.67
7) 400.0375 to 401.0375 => 57.5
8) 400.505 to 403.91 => 58.17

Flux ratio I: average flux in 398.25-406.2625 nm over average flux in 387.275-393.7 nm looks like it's 1.24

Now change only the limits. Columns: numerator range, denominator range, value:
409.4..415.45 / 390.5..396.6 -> 1.08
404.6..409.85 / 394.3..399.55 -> 1.17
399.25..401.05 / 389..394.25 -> 1.22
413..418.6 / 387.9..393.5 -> 1.22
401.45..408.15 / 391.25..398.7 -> 1.26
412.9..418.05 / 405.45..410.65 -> 1.10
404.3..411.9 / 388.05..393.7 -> 1.16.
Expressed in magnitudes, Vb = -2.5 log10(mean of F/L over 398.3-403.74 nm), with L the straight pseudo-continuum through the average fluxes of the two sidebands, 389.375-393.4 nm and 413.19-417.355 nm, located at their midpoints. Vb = -0.10 mag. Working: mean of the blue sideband 47.9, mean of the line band 55.6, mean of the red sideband 55.2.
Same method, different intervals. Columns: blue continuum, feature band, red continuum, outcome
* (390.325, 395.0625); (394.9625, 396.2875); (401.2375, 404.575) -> -0.002 mag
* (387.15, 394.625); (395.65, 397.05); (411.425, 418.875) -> 0.308 mag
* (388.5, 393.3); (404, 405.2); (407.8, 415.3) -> -0.142 mag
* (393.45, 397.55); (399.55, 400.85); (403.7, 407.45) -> -0.148 mag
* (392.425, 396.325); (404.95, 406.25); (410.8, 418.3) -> -0.134 mag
